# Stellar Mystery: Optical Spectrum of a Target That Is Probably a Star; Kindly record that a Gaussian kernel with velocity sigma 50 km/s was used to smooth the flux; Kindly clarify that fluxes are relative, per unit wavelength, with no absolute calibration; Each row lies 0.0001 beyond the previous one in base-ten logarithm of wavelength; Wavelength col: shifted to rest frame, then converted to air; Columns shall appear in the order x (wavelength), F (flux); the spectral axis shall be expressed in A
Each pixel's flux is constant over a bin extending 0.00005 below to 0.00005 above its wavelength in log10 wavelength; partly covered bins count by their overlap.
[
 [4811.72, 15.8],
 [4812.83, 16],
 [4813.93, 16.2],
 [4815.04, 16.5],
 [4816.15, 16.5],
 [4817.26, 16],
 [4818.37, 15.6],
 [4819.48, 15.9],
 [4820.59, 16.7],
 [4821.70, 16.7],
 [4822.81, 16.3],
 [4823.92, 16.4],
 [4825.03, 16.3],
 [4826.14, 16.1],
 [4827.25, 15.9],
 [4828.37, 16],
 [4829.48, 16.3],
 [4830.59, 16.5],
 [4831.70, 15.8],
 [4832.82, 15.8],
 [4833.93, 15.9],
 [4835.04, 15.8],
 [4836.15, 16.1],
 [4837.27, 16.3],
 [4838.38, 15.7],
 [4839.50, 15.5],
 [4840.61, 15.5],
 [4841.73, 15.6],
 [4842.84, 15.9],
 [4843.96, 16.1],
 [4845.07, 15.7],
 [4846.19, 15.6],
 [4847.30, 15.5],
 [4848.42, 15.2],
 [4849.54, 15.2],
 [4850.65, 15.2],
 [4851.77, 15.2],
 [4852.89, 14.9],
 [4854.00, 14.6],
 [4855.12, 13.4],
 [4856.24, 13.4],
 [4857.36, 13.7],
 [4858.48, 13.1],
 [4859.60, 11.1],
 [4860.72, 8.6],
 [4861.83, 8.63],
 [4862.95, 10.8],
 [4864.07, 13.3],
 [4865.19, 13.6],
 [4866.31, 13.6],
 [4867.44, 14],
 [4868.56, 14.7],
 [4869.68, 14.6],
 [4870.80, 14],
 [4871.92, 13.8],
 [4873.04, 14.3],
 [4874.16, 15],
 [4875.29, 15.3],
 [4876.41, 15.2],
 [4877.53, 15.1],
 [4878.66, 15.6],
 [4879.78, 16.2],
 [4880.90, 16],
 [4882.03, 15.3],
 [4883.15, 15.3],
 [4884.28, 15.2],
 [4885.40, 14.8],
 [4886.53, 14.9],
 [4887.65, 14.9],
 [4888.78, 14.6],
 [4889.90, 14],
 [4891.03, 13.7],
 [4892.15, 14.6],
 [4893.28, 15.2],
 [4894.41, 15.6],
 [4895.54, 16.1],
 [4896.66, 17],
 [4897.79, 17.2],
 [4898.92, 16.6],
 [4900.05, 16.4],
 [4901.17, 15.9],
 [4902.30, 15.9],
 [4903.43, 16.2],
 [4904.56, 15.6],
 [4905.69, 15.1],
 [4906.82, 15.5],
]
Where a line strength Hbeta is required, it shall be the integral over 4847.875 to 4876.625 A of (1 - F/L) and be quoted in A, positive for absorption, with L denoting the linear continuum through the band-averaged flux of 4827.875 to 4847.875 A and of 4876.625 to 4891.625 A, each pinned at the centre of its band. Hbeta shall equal 3.4 A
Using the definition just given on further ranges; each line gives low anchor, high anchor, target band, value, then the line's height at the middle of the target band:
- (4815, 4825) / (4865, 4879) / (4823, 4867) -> 2.1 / 15.4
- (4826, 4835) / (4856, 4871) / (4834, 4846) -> -0.6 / 15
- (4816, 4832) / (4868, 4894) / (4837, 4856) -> 0.5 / 15.7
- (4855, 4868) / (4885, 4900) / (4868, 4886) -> -1.6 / 13.8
